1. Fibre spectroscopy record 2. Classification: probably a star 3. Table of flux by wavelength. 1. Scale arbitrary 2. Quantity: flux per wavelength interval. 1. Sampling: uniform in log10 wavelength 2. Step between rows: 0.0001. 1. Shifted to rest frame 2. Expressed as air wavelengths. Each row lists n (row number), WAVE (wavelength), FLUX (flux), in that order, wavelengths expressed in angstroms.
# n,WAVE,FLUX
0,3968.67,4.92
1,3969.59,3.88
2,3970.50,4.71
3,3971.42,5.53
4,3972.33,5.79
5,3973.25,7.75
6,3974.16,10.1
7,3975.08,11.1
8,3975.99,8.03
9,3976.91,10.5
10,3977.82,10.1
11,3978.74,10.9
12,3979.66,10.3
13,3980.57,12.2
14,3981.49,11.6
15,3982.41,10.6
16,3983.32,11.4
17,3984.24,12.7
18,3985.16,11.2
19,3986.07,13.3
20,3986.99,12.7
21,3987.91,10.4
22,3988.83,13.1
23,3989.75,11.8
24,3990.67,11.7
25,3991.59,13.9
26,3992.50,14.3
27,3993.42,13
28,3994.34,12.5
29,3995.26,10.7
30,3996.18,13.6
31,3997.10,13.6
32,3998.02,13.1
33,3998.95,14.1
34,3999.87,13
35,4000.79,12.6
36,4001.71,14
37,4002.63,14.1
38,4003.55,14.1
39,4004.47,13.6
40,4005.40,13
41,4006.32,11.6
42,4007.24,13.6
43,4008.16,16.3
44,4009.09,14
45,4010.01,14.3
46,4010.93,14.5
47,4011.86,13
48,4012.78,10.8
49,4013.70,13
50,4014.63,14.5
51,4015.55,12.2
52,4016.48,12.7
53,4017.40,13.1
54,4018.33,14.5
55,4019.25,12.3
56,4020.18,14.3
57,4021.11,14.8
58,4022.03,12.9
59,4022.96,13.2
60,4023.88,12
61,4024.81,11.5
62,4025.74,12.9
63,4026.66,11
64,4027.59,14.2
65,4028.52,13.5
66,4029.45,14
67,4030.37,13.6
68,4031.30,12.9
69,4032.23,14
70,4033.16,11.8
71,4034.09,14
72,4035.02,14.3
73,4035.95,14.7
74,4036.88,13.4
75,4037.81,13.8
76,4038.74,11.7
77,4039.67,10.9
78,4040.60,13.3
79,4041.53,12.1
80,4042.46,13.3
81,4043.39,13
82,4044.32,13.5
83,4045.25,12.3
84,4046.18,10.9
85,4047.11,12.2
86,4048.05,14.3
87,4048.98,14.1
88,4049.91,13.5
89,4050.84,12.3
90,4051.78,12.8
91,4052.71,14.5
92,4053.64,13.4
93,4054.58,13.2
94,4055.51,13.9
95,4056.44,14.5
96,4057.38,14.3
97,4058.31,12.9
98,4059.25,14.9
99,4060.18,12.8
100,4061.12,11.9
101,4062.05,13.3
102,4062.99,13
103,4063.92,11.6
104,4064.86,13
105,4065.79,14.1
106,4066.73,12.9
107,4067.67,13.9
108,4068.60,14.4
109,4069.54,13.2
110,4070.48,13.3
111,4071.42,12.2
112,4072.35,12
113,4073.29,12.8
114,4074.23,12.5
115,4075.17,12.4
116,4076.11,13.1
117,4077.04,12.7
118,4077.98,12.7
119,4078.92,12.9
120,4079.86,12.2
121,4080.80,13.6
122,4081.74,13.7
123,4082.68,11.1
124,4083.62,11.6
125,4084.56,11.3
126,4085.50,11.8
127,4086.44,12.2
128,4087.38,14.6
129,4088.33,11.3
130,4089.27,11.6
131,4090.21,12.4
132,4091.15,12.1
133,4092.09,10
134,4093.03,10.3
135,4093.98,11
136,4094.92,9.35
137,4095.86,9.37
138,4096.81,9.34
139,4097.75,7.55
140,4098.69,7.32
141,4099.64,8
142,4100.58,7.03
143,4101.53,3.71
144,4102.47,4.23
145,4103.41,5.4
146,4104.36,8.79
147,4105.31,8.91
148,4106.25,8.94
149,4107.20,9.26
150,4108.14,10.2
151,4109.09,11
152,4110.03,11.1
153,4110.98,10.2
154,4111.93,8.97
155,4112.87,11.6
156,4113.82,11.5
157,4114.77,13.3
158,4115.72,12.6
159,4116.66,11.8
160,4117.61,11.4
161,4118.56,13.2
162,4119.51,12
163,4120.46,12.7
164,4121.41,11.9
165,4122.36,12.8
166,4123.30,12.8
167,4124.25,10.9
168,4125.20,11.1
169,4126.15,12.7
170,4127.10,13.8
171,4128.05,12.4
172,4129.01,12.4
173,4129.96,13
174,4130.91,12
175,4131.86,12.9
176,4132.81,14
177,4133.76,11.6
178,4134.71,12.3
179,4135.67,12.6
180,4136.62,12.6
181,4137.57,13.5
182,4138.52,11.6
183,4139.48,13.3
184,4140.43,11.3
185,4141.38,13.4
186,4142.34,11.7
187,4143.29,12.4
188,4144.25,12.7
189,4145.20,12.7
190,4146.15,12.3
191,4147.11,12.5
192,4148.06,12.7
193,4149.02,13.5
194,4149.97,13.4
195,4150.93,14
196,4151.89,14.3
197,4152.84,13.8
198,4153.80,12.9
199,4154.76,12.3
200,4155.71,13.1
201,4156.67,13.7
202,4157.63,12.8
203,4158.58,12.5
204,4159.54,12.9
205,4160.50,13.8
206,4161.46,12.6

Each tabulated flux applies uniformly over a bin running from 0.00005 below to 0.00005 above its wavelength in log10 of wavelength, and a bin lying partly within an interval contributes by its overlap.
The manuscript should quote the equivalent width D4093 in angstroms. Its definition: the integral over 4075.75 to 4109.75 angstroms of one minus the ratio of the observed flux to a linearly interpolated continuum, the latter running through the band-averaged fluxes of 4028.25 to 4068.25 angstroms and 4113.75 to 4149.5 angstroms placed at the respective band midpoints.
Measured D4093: 6.8 angstroms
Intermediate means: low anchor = 13.2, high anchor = 12.5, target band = 10.3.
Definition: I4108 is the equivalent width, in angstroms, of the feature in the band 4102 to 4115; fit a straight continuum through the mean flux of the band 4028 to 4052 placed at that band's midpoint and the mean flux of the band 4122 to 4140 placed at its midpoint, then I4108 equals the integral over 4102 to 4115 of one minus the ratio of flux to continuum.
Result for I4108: 3.3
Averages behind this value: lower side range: 13.1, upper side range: 12.5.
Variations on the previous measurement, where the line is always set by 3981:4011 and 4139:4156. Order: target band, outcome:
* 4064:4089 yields 0.40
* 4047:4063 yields -0.67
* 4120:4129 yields 0.39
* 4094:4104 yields 4.33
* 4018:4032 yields -0.25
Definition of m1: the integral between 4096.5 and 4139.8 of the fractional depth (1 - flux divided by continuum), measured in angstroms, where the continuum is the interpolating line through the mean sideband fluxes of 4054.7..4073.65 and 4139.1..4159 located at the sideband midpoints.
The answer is 7.2 angstroms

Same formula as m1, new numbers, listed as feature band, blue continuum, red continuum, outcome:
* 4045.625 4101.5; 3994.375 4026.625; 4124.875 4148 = 3.2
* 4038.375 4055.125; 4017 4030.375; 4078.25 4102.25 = -0.8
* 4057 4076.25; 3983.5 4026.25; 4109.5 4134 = -0.8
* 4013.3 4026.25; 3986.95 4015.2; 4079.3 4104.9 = -0.6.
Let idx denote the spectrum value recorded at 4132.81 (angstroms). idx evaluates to 14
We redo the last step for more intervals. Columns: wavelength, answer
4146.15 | 12.3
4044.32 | 13.5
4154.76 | 12.3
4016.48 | 12.7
